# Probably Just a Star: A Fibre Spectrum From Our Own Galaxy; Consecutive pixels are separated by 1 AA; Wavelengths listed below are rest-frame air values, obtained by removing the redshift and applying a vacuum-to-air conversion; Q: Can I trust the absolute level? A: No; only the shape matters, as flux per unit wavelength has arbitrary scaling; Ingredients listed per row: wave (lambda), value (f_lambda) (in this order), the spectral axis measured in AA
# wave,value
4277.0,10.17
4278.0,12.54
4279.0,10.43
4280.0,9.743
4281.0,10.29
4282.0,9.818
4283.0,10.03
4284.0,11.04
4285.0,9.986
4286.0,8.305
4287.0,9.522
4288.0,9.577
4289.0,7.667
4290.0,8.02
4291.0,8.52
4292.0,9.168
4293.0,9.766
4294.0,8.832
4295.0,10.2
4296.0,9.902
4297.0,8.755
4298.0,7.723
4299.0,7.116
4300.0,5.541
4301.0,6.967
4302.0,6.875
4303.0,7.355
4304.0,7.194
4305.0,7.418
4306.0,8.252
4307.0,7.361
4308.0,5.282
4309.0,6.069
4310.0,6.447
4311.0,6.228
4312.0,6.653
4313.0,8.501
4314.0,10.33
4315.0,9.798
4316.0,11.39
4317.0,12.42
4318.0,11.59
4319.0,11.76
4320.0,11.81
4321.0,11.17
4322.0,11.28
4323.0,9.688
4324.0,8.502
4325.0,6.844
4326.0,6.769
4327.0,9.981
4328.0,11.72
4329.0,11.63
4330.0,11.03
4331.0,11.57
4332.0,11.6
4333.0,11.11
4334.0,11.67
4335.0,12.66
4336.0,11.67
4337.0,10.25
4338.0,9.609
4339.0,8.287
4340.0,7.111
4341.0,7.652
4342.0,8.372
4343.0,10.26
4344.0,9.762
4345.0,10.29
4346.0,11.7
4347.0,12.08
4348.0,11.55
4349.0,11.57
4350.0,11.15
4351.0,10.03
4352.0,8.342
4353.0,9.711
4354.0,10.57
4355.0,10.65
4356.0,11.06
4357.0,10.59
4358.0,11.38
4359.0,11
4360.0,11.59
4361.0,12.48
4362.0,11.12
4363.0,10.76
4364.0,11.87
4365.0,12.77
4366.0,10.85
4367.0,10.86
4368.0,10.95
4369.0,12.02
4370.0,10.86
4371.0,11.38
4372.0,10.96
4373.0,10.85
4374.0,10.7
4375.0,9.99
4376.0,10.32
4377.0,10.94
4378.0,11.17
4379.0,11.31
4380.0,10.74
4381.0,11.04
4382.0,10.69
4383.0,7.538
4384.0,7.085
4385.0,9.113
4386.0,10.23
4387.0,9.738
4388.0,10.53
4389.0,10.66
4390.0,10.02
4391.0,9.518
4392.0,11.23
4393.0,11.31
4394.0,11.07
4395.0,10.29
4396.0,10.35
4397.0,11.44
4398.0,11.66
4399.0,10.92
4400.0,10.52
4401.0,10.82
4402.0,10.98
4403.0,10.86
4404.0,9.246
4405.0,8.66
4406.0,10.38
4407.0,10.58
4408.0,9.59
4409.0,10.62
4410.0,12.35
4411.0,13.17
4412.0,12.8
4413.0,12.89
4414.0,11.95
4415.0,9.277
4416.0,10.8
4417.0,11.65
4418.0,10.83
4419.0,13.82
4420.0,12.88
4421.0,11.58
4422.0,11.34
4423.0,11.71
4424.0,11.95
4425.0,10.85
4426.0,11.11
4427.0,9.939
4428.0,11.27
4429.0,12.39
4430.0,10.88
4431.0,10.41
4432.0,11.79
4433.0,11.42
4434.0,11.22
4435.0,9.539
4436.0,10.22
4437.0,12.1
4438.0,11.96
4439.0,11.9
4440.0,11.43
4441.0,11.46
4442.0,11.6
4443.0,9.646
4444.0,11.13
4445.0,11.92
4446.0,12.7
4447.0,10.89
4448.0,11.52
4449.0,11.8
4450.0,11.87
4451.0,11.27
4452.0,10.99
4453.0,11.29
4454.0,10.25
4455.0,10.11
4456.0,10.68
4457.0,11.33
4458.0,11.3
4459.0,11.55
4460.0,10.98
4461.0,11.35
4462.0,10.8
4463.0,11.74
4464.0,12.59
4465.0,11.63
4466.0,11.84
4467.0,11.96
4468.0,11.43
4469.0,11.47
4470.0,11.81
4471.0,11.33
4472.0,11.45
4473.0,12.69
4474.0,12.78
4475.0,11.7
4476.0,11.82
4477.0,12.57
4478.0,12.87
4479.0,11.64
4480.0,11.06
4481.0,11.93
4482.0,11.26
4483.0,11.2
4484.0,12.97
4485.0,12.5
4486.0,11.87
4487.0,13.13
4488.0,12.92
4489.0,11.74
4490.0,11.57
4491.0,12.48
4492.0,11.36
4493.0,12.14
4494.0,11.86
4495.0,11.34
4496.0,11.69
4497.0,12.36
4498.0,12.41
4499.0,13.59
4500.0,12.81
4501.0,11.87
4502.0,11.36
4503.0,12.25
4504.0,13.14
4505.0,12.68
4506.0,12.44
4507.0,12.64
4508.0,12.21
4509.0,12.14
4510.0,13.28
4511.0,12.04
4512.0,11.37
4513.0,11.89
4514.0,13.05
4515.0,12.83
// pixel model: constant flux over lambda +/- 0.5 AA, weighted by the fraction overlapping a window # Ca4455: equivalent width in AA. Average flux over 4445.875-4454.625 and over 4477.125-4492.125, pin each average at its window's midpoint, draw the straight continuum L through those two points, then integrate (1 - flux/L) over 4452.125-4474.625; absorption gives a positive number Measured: 0.3 AA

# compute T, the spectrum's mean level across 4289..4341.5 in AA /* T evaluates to 9.12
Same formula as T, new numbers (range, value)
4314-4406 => 10.6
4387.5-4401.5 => 10.7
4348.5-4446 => 10.9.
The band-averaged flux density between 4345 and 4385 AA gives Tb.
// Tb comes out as 10.8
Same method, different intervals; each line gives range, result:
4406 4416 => 11.4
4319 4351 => 10.4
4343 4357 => 10.6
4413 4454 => 11.4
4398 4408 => 10.4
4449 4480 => 11.6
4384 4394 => 10.1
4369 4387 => 10.3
